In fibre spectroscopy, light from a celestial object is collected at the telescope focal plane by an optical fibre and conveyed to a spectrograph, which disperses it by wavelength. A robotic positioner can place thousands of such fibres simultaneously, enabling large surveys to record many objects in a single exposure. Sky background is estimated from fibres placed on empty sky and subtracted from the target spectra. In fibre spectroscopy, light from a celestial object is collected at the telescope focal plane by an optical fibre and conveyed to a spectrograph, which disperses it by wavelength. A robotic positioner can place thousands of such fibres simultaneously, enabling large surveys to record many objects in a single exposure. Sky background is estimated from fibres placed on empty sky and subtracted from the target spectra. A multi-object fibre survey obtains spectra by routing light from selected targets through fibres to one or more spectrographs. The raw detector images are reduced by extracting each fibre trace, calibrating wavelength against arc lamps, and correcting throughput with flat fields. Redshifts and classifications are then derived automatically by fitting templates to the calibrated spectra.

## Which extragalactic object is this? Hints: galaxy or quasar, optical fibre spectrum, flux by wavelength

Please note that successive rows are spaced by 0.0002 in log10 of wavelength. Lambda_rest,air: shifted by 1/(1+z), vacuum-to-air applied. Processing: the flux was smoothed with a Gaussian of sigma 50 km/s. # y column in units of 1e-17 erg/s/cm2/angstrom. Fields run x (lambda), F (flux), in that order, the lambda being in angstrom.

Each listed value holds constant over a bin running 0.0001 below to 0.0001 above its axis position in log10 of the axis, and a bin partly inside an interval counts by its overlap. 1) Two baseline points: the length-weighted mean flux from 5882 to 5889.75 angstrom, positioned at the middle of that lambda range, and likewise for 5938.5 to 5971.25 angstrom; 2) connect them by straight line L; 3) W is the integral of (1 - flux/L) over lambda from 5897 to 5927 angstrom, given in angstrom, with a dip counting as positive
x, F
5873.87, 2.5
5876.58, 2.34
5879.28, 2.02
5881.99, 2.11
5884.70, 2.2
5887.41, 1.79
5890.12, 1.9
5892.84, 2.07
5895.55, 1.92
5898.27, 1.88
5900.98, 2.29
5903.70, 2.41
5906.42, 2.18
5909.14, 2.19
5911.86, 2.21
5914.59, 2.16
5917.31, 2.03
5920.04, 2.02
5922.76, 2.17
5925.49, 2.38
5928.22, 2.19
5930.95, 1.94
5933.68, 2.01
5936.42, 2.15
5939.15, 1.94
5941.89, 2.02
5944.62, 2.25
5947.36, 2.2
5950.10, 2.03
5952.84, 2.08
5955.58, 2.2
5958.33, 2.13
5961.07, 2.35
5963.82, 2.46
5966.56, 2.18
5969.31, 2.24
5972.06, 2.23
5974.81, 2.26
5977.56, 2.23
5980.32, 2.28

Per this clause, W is -1.53 angstrom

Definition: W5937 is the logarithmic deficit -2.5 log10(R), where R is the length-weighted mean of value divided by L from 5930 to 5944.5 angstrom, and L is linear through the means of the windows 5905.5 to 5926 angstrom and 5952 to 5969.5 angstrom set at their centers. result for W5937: 0.08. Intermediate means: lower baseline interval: 2.16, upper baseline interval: 2.24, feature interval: 2.03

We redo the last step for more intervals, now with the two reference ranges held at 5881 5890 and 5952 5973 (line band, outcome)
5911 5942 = 0.01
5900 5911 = -0.10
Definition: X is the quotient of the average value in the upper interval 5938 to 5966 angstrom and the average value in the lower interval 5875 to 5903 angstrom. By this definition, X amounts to 1.05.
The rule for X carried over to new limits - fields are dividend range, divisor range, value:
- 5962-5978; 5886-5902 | 1.15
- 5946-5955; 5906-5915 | 0.97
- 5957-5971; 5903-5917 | 1.03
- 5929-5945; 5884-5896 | 1.04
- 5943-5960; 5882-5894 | 1.07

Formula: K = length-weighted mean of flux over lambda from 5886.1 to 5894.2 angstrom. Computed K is 1.92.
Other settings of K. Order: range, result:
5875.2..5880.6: 2.18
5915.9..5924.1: 2.08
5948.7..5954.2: 2.06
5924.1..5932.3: 2.17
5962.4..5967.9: 2.32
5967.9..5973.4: 2.23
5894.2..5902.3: 2.03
